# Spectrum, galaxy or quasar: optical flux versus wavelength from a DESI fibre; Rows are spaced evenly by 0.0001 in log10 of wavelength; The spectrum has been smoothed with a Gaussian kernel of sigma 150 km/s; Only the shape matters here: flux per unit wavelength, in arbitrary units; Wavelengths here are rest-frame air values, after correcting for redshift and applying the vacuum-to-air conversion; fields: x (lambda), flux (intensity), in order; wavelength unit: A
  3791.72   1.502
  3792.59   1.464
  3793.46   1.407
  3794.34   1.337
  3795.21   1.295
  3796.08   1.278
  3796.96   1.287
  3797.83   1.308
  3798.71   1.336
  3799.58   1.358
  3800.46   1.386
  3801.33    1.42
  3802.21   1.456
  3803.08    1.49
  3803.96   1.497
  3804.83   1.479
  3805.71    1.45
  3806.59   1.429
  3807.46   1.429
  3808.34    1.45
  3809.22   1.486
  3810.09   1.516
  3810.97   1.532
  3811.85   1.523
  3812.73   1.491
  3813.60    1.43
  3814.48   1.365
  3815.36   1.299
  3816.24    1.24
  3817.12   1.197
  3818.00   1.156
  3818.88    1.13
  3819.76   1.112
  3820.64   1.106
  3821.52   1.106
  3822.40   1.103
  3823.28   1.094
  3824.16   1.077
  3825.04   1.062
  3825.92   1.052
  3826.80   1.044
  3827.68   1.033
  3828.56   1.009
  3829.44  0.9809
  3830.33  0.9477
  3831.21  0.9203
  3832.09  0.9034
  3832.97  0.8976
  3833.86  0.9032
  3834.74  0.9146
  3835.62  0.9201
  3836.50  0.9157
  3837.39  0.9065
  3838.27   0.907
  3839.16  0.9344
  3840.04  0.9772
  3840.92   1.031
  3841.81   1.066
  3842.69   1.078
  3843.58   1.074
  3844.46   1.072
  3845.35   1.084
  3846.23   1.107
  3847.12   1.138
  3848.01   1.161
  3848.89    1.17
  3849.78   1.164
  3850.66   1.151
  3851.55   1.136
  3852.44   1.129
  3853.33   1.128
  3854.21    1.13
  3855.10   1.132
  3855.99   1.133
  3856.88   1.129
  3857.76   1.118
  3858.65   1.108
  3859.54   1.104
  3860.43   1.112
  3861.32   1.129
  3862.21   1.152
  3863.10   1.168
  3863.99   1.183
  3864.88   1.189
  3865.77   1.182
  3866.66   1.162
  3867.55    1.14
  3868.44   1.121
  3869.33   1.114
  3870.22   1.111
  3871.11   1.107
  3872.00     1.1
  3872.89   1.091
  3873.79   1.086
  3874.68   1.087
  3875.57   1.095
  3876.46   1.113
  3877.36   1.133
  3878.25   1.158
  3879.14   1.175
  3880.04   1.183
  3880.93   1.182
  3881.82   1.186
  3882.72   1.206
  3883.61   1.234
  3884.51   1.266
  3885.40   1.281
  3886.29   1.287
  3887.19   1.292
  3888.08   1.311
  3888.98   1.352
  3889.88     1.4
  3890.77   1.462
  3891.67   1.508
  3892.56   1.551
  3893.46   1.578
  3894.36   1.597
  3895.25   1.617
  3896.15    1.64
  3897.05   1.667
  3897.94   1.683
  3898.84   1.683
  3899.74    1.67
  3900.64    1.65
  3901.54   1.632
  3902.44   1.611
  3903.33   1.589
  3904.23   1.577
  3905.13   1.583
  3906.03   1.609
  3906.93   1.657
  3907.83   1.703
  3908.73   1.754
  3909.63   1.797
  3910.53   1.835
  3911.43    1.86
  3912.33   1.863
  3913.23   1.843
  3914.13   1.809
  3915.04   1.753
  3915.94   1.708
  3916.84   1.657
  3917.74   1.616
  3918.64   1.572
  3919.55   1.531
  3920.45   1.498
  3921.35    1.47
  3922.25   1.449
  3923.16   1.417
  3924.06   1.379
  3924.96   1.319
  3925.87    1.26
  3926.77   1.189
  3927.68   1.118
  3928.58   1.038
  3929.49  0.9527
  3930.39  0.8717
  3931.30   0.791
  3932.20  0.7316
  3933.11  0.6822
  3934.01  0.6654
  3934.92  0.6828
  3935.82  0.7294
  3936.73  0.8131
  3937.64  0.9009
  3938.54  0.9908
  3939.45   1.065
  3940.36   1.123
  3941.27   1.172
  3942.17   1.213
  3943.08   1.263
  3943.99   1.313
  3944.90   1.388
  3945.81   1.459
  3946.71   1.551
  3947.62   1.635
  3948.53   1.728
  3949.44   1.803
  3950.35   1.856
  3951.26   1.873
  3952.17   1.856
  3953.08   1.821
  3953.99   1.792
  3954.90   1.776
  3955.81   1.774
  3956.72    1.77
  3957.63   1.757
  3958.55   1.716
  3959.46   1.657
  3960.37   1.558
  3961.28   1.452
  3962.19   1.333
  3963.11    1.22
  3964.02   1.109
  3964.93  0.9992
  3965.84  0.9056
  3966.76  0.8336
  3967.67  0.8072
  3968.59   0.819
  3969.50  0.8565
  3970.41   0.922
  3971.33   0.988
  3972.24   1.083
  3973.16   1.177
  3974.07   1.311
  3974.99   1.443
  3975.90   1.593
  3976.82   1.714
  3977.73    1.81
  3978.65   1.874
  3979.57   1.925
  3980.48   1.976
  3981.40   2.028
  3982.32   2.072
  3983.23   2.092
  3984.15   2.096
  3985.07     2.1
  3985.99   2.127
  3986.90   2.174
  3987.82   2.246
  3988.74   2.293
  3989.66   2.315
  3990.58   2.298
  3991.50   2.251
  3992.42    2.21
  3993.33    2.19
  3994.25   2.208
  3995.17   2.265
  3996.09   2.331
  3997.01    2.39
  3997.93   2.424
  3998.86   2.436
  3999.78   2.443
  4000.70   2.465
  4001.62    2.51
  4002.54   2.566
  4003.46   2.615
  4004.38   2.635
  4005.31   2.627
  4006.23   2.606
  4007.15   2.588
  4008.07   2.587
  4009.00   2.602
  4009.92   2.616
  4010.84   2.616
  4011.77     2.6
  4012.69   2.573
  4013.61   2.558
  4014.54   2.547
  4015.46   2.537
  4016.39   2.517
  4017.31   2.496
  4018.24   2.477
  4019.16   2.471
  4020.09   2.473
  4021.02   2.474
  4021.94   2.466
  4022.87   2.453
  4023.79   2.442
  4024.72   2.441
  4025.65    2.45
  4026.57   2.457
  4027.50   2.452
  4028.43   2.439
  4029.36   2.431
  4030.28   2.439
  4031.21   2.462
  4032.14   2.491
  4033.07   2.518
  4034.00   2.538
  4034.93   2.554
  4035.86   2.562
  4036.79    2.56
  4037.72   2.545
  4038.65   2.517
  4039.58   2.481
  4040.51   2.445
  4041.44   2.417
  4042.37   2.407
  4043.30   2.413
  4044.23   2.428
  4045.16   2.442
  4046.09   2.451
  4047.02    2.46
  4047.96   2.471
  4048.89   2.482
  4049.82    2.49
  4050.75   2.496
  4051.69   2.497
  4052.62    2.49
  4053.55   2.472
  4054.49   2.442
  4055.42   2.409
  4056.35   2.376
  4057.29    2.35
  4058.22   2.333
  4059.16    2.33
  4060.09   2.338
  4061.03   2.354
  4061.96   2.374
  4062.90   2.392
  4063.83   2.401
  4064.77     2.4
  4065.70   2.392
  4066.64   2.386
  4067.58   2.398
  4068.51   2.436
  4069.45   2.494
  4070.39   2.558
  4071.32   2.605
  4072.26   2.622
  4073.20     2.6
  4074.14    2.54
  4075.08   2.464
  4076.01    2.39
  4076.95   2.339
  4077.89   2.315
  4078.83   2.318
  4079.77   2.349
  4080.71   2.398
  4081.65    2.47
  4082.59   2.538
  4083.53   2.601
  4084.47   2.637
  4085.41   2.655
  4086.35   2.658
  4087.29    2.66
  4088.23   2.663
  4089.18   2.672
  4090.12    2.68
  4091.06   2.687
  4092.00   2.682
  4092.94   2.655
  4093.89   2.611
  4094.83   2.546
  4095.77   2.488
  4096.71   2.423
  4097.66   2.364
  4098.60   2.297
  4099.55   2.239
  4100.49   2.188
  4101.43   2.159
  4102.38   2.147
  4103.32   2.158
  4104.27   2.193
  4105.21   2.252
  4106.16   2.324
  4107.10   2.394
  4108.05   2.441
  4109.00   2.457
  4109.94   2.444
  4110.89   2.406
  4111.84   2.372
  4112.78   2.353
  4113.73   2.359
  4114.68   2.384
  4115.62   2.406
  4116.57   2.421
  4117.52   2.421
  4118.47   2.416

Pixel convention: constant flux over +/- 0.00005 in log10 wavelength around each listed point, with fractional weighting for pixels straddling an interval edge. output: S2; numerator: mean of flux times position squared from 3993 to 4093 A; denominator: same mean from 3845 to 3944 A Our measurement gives 2.07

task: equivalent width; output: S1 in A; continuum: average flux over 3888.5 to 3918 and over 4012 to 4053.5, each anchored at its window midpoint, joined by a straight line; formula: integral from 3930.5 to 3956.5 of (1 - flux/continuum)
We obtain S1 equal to 8.4 A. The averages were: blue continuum 1.65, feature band 1.3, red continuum 2.48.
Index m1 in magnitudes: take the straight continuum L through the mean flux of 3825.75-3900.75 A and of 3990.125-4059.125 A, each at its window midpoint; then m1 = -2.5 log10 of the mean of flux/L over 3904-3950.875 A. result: 0.22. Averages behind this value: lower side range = 1.18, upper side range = 2.47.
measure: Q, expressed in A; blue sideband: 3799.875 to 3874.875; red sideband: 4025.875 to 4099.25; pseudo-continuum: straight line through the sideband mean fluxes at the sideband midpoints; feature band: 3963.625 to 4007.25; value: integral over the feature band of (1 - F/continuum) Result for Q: 2.9 A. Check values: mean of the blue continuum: 1.16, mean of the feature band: 1.91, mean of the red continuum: 2.48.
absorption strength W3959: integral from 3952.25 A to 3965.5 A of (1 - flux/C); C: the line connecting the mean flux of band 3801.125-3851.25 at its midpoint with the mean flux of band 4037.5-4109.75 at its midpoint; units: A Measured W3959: 2.1 A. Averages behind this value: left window 1.17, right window 2.45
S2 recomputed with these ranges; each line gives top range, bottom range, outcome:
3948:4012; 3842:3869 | 1.80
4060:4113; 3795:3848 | 2.36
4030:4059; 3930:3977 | 2.02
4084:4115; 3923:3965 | 2.01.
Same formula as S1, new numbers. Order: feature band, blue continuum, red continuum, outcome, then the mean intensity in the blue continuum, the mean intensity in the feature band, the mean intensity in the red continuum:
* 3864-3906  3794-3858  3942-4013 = 3.3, 1.18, 1.34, 1.87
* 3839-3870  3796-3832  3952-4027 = 6.9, 1.27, 1.12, 2.03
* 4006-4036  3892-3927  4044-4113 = -4.9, 1.61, 2.51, 2.44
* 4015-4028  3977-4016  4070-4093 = -0.4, 2.34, 2.47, 2.55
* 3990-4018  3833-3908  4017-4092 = -4.4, 1.24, 2.48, 2.48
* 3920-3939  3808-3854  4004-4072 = 7.7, 1.12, 1.05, 2.48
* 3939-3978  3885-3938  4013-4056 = 8.9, 1.42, 1.4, 2.48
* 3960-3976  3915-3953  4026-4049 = 5.3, 1.29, 1.12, 2.47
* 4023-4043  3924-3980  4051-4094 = -3.7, 1.29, 2.48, 2.49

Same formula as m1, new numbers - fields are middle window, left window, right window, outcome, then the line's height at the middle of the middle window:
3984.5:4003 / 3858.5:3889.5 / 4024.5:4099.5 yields -0.155 mag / 2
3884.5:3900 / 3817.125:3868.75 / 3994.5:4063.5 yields -0.036 mag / 1.45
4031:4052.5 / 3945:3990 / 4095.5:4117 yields -0.237 mag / 2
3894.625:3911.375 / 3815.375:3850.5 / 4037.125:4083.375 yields -0.132 mag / 1.48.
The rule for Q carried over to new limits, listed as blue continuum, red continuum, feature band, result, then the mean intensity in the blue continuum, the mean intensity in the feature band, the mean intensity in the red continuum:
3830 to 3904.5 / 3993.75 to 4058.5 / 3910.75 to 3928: 0.7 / 1.21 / 1.55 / 2.48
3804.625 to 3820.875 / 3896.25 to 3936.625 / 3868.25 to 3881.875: 2.7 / 1.36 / 1.13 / 1.43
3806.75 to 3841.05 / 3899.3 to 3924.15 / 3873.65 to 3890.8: 3.0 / 1.13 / 1.22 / 1.65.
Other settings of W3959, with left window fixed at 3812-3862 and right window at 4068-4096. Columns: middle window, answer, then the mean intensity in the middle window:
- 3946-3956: 0.0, 1.76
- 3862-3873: 1.1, 1.14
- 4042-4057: -0.6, 2.45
